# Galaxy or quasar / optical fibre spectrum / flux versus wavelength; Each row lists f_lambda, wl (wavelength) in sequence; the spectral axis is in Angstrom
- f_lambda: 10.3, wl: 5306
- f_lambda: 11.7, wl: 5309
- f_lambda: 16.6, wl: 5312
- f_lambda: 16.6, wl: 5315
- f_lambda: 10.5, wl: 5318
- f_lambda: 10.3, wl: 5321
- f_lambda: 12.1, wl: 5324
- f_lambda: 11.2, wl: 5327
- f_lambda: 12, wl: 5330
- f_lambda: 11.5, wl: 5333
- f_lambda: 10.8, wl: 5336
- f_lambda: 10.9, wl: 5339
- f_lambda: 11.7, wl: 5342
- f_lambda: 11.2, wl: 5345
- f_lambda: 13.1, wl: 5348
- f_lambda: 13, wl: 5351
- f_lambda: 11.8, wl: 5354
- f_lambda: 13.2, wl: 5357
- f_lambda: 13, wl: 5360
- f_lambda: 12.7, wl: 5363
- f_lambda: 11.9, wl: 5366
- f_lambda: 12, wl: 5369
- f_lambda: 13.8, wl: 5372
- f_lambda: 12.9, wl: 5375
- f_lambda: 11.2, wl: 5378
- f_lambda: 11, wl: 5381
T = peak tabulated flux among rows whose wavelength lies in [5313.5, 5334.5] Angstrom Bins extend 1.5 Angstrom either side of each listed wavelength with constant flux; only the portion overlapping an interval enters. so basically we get 16.6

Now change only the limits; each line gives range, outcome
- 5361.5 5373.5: 13.8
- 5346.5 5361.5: 13.2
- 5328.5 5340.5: 12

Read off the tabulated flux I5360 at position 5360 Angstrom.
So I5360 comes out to 13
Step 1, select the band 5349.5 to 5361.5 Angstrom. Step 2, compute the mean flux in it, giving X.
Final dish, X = 12.8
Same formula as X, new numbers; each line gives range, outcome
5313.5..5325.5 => 12.4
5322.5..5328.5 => 11.6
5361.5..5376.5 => 12.7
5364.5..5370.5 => 12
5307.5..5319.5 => 13.8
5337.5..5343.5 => 11.3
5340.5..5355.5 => 12.2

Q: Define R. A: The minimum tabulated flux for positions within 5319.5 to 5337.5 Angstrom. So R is 10.3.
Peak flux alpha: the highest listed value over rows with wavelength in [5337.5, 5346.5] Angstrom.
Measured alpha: 11.7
